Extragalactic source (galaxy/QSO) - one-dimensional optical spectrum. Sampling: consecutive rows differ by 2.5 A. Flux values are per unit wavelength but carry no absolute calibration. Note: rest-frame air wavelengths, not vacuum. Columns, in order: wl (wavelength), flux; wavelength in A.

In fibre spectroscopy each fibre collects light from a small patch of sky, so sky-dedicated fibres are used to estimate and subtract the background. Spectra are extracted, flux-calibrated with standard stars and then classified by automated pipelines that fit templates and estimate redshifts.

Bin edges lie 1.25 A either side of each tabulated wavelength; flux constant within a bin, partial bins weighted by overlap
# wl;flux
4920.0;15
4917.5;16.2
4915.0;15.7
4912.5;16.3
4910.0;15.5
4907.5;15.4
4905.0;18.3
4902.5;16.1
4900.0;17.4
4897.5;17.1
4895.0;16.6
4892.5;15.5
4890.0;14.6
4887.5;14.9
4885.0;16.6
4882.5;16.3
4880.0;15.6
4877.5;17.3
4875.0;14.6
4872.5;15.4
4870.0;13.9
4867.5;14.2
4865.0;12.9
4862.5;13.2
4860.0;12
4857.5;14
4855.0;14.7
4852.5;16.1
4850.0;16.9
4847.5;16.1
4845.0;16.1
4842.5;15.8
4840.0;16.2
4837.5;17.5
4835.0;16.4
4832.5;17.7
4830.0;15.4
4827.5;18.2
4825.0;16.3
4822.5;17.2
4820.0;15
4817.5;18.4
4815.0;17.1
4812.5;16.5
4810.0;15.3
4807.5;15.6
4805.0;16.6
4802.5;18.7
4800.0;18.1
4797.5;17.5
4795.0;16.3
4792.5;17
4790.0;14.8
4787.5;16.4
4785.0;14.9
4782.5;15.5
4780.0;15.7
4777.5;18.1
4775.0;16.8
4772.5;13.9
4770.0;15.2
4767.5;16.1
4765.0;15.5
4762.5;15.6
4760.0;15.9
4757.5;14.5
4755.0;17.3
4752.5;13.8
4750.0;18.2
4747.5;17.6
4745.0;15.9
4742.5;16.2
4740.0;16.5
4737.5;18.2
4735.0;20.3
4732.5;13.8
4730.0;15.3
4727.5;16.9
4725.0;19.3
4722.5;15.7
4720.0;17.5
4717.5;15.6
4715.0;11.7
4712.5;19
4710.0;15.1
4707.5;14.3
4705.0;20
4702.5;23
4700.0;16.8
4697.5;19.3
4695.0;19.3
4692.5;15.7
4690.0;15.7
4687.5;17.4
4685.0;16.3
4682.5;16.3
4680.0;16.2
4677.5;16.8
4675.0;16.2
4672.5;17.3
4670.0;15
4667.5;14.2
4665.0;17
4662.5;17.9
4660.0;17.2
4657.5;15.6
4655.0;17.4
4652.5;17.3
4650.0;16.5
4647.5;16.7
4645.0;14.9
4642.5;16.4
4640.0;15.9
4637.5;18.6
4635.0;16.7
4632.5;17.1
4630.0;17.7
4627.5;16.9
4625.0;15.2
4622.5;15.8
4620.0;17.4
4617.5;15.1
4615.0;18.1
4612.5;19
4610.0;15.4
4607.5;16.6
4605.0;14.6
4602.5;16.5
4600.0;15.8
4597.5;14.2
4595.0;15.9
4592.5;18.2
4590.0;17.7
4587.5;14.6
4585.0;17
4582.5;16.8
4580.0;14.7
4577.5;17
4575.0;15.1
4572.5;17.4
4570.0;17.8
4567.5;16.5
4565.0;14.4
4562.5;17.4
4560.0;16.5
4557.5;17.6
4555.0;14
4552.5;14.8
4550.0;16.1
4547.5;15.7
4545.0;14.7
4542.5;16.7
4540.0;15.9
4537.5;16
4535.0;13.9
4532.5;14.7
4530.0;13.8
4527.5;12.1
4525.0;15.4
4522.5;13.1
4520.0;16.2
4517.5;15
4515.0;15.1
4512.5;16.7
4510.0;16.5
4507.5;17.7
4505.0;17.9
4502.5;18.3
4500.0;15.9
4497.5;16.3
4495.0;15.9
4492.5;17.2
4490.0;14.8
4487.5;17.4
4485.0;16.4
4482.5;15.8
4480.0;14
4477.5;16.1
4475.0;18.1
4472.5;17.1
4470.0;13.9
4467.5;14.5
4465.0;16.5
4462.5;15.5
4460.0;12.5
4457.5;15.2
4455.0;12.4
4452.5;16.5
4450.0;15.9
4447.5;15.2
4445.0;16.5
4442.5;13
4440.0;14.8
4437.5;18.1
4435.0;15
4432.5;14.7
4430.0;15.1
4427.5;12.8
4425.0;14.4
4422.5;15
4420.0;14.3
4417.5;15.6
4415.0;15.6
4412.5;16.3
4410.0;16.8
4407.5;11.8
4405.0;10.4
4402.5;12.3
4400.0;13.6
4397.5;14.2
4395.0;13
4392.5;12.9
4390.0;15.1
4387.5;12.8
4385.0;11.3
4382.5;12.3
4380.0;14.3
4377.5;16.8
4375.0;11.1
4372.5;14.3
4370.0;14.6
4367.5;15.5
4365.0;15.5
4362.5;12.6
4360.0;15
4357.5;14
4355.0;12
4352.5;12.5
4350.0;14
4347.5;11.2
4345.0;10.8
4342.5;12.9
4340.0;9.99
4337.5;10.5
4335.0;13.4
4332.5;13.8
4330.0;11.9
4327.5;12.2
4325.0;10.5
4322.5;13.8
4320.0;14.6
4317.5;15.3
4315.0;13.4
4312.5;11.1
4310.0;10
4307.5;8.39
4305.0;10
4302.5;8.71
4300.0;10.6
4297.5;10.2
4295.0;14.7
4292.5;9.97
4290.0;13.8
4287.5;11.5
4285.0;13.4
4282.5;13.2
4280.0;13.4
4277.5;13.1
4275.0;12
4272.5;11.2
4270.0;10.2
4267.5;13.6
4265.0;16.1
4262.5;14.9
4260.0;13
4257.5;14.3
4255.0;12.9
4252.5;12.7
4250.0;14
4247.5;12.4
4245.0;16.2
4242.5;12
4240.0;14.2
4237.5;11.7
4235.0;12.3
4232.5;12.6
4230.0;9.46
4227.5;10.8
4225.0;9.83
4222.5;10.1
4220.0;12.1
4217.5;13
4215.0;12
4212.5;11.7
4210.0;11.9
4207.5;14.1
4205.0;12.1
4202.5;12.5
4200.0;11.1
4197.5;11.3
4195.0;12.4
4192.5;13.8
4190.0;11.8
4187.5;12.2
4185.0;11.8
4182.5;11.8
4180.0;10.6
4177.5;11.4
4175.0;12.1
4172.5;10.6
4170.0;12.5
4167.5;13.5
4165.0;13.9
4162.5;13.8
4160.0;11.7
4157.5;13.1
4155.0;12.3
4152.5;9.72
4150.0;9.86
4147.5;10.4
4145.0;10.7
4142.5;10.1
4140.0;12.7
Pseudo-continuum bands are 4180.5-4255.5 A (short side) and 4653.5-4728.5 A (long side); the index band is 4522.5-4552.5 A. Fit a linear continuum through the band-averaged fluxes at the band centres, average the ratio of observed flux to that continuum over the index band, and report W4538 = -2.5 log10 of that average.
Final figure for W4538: 0.03 mag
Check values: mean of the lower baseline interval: 12.2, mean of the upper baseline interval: 16.9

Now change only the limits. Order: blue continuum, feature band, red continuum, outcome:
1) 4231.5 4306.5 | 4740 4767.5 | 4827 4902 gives -0.07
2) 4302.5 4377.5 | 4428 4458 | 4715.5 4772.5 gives -0.12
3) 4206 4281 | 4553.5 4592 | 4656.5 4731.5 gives -0.05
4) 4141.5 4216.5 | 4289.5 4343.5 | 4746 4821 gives 0.10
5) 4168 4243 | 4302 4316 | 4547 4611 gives 0.26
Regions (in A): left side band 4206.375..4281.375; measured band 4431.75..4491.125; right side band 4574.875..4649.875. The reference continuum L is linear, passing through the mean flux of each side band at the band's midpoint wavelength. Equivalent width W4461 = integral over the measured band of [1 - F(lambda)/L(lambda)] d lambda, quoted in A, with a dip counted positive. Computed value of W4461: -2.3 A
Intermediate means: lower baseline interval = 12.6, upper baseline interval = 16.4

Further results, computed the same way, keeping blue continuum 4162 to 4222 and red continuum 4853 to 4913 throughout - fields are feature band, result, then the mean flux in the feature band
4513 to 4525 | -1.17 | 15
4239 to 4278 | -2.48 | 13.3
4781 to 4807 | -2.78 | 16.5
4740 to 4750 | -1.39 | 16.8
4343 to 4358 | 0.65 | 12.4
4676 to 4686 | -1.36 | 16.4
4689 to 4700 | -2.25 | 17.5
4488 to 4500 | -2.25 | 16.1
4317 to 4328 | -0.36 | 13.2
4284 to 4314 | 3.92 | 11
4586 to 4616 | -4.92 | 16.4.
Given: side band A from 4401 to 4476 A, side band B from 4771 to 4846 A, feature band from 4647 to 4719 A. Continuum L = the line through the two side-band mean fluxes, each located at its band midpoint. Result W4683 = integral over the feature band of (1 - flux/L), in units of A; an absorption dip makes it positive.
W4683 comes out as -3.9 A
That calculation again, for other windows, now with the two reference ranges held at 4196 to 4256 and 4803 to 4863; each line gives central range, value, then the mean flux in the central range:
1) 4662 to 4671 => -0.5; 15.9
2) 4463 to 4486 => -3.4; 15.8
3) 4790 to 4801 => -0.8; 16.9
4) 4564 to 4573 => -1.3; 16.5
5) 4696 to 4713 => -3.3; 18.2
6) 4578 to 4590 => -1.3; 16.1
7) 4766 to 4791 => 0.0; 15.7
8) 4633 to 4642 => -1.3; 17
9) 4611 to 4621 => -1.8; 17.4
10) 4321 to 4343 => 1.3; 12.1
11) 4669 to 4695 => -2.3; 16.4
